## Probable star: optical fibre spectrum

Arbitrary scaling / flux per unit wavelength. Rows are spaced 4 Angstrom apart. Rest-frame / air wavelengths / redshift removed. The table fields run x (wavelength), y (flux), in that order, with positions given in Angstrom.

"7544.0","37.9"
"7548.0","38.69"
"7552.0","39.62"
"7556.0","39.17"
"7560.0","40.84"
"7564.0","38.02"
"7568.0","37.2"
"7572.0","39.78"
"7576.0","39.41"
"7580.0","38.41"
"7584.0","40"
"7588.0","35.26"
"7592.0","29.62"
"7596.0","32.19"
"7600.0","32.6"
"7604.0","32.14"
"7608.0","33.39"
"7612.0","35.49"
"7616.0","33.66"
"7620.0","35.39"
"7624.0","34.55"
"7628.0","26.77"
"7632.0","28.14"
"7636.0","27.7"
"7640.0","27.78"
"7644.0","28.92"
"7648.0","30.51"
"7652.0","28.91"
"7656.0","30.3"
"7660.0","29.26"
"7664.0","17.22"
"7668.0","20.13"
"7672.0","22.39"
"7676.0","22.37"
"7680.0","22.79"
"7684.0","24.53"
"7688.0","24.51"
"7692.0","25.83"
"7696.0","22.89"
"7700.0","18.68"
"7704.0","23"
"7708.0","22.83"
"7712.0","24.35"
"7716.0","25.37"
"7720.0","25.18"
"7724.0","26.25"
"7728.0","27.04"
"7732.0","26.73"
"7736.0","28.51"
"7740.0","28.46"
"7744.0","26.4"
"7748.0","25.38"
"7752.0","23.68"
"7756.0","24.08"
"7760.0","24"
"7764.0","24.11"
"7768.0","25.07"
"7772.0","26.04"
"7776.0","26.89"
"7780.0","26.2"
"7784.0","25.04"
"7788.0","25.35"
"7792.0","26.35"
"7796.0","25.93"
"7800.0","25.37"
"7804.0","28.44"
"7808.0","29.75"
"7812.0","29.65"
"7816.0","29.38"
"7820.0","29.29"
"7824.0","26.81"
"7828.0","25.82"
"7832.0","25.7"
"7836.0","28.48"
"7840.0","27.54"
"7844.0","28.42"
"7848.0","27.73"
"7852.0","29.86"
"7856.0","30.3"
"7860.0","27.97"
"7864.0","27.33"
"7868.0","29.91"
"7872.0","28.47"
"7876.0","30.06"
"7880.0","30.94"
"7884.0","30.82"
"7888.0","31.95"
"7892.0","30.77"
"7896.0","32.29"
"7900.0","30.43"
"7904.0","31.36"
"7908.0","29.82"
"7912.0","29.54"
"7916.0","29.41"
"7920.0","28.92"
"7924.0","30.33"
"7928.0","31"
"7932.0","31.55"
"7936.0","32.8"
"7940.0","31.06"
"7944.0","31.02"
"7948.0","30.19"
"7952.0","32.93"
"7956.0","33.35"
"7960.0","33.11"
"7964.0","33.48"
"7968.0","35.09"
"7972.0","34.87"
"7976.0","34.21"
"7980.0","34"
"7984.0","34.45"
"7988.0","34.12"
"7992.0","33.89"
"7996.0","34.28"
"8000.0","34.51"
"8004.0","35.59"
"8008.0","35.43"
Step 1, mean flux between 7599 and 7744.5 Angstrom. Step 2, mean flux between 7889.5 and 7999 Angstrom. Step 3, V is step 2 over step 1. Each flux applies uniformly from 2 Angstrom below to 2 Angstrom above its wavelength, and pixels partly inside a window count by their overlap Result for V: 1.19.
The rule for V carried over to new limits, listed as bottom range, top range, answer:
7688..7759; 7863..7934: 1.21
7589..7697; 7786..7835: 0.97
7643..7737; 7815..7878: 1.14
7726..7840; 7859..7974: 1.17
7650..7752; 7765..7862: 1.11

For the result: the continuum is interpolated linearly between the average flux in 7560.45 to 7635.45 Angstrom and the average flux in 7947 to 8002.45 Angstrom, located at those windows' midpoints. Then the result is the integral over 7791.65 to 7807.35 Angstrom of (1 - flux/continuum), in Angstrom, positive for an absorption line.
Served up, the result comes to 3.4 Angstrom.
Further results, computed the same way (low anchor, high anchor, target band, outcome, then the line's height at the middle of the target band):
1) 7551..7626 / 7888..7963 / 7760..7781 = 5.0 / 33.4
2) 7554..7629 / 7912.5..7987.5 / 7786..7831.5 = 8.4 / 33.6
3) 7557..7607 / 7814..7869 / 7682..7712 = 8.7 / 32.7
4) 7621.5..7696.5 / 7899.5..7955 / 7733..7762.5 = 2.0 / 27.7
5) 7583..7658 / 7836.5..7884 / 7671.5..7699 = 6.6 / 30.9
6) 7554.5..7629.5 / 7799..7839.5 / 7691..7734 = 9.7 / 31.5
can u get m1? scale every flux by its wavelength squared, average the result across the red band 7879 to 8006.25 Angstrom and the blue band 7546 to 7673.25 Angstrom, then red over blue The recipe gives 1.08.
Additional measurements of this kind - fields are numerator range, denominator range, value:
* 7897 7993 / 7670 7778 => 1.37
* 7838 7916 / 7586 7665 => 1.04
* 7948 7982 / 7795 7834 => 1.26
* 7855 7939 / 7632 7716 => 1.29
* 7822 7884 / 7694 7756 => 1.18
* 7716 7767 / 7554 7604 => 0.73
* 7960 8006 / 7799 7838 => 1.28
